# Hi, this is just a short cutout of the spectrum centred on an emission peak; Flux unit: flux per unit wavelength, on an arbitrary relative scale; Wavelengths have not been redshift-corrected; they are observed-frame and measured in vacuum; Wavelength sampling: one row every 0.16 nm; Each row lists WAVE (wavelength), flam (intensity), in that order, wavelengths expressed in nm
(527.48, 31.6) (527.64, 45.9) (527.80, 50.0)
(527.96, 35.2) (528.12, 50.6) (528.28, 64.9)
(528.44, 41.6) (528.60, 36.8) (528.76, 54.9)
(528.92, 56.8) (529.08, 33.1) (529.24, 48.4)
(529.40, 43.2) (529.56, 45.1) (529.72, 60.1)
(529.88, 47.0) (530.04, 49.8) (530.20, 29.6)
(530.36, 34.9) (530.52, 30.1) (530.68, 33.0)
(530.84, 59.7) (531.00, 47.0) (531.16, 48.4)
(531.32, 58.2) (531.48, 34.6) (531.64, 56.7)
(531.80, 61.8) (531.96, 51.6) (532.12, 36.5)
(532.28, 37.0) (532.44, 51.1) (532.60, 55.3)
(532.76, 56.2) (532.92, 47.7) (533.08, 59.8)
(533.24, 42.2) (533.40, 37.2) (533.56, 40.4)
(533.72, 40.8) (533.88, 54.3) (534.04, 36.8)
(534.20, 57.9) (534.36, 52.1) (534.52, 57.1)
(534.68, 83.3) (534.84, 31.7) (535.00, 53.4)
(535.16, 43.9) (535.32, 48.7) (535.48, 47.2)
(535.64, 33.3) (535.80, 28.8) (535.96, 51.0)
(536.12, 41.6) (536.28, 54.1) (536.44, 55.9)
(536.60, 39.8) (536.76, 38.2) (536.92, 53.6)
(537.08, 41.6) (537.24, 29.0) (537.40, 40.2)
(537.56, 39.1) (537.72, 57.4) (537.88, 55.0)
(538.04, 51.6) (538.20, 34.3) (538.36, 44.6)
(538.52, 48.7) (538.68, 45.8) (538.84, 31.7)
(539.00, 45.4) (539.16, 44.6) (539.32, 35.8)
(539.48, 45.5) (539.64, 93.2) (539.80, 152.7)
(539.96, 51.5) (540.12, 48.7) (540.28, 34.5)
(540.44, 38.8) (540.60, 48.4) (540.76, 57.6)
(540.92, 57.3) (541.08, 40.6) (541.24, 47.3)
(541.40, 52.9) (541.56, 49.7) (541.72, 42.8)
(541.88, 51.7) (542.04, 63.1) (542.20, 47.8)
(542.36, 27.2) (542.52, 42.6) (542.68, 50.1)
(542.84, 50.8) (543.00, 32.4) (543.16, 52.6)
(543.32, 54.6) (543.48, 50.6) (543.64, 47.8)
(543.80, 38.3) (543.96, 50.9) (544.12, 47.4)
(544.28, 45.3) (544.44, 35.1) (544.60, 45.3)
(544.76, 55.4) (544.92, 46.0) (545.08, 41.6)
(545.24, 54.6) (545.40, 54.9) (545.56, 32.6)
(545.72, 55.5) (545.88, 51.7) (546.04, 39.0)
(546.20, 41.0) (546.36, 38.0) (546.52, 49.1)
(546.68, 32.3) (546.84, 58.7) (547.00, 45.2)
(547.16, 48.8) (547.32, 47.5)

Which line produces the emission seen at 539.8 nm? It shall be [O III]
